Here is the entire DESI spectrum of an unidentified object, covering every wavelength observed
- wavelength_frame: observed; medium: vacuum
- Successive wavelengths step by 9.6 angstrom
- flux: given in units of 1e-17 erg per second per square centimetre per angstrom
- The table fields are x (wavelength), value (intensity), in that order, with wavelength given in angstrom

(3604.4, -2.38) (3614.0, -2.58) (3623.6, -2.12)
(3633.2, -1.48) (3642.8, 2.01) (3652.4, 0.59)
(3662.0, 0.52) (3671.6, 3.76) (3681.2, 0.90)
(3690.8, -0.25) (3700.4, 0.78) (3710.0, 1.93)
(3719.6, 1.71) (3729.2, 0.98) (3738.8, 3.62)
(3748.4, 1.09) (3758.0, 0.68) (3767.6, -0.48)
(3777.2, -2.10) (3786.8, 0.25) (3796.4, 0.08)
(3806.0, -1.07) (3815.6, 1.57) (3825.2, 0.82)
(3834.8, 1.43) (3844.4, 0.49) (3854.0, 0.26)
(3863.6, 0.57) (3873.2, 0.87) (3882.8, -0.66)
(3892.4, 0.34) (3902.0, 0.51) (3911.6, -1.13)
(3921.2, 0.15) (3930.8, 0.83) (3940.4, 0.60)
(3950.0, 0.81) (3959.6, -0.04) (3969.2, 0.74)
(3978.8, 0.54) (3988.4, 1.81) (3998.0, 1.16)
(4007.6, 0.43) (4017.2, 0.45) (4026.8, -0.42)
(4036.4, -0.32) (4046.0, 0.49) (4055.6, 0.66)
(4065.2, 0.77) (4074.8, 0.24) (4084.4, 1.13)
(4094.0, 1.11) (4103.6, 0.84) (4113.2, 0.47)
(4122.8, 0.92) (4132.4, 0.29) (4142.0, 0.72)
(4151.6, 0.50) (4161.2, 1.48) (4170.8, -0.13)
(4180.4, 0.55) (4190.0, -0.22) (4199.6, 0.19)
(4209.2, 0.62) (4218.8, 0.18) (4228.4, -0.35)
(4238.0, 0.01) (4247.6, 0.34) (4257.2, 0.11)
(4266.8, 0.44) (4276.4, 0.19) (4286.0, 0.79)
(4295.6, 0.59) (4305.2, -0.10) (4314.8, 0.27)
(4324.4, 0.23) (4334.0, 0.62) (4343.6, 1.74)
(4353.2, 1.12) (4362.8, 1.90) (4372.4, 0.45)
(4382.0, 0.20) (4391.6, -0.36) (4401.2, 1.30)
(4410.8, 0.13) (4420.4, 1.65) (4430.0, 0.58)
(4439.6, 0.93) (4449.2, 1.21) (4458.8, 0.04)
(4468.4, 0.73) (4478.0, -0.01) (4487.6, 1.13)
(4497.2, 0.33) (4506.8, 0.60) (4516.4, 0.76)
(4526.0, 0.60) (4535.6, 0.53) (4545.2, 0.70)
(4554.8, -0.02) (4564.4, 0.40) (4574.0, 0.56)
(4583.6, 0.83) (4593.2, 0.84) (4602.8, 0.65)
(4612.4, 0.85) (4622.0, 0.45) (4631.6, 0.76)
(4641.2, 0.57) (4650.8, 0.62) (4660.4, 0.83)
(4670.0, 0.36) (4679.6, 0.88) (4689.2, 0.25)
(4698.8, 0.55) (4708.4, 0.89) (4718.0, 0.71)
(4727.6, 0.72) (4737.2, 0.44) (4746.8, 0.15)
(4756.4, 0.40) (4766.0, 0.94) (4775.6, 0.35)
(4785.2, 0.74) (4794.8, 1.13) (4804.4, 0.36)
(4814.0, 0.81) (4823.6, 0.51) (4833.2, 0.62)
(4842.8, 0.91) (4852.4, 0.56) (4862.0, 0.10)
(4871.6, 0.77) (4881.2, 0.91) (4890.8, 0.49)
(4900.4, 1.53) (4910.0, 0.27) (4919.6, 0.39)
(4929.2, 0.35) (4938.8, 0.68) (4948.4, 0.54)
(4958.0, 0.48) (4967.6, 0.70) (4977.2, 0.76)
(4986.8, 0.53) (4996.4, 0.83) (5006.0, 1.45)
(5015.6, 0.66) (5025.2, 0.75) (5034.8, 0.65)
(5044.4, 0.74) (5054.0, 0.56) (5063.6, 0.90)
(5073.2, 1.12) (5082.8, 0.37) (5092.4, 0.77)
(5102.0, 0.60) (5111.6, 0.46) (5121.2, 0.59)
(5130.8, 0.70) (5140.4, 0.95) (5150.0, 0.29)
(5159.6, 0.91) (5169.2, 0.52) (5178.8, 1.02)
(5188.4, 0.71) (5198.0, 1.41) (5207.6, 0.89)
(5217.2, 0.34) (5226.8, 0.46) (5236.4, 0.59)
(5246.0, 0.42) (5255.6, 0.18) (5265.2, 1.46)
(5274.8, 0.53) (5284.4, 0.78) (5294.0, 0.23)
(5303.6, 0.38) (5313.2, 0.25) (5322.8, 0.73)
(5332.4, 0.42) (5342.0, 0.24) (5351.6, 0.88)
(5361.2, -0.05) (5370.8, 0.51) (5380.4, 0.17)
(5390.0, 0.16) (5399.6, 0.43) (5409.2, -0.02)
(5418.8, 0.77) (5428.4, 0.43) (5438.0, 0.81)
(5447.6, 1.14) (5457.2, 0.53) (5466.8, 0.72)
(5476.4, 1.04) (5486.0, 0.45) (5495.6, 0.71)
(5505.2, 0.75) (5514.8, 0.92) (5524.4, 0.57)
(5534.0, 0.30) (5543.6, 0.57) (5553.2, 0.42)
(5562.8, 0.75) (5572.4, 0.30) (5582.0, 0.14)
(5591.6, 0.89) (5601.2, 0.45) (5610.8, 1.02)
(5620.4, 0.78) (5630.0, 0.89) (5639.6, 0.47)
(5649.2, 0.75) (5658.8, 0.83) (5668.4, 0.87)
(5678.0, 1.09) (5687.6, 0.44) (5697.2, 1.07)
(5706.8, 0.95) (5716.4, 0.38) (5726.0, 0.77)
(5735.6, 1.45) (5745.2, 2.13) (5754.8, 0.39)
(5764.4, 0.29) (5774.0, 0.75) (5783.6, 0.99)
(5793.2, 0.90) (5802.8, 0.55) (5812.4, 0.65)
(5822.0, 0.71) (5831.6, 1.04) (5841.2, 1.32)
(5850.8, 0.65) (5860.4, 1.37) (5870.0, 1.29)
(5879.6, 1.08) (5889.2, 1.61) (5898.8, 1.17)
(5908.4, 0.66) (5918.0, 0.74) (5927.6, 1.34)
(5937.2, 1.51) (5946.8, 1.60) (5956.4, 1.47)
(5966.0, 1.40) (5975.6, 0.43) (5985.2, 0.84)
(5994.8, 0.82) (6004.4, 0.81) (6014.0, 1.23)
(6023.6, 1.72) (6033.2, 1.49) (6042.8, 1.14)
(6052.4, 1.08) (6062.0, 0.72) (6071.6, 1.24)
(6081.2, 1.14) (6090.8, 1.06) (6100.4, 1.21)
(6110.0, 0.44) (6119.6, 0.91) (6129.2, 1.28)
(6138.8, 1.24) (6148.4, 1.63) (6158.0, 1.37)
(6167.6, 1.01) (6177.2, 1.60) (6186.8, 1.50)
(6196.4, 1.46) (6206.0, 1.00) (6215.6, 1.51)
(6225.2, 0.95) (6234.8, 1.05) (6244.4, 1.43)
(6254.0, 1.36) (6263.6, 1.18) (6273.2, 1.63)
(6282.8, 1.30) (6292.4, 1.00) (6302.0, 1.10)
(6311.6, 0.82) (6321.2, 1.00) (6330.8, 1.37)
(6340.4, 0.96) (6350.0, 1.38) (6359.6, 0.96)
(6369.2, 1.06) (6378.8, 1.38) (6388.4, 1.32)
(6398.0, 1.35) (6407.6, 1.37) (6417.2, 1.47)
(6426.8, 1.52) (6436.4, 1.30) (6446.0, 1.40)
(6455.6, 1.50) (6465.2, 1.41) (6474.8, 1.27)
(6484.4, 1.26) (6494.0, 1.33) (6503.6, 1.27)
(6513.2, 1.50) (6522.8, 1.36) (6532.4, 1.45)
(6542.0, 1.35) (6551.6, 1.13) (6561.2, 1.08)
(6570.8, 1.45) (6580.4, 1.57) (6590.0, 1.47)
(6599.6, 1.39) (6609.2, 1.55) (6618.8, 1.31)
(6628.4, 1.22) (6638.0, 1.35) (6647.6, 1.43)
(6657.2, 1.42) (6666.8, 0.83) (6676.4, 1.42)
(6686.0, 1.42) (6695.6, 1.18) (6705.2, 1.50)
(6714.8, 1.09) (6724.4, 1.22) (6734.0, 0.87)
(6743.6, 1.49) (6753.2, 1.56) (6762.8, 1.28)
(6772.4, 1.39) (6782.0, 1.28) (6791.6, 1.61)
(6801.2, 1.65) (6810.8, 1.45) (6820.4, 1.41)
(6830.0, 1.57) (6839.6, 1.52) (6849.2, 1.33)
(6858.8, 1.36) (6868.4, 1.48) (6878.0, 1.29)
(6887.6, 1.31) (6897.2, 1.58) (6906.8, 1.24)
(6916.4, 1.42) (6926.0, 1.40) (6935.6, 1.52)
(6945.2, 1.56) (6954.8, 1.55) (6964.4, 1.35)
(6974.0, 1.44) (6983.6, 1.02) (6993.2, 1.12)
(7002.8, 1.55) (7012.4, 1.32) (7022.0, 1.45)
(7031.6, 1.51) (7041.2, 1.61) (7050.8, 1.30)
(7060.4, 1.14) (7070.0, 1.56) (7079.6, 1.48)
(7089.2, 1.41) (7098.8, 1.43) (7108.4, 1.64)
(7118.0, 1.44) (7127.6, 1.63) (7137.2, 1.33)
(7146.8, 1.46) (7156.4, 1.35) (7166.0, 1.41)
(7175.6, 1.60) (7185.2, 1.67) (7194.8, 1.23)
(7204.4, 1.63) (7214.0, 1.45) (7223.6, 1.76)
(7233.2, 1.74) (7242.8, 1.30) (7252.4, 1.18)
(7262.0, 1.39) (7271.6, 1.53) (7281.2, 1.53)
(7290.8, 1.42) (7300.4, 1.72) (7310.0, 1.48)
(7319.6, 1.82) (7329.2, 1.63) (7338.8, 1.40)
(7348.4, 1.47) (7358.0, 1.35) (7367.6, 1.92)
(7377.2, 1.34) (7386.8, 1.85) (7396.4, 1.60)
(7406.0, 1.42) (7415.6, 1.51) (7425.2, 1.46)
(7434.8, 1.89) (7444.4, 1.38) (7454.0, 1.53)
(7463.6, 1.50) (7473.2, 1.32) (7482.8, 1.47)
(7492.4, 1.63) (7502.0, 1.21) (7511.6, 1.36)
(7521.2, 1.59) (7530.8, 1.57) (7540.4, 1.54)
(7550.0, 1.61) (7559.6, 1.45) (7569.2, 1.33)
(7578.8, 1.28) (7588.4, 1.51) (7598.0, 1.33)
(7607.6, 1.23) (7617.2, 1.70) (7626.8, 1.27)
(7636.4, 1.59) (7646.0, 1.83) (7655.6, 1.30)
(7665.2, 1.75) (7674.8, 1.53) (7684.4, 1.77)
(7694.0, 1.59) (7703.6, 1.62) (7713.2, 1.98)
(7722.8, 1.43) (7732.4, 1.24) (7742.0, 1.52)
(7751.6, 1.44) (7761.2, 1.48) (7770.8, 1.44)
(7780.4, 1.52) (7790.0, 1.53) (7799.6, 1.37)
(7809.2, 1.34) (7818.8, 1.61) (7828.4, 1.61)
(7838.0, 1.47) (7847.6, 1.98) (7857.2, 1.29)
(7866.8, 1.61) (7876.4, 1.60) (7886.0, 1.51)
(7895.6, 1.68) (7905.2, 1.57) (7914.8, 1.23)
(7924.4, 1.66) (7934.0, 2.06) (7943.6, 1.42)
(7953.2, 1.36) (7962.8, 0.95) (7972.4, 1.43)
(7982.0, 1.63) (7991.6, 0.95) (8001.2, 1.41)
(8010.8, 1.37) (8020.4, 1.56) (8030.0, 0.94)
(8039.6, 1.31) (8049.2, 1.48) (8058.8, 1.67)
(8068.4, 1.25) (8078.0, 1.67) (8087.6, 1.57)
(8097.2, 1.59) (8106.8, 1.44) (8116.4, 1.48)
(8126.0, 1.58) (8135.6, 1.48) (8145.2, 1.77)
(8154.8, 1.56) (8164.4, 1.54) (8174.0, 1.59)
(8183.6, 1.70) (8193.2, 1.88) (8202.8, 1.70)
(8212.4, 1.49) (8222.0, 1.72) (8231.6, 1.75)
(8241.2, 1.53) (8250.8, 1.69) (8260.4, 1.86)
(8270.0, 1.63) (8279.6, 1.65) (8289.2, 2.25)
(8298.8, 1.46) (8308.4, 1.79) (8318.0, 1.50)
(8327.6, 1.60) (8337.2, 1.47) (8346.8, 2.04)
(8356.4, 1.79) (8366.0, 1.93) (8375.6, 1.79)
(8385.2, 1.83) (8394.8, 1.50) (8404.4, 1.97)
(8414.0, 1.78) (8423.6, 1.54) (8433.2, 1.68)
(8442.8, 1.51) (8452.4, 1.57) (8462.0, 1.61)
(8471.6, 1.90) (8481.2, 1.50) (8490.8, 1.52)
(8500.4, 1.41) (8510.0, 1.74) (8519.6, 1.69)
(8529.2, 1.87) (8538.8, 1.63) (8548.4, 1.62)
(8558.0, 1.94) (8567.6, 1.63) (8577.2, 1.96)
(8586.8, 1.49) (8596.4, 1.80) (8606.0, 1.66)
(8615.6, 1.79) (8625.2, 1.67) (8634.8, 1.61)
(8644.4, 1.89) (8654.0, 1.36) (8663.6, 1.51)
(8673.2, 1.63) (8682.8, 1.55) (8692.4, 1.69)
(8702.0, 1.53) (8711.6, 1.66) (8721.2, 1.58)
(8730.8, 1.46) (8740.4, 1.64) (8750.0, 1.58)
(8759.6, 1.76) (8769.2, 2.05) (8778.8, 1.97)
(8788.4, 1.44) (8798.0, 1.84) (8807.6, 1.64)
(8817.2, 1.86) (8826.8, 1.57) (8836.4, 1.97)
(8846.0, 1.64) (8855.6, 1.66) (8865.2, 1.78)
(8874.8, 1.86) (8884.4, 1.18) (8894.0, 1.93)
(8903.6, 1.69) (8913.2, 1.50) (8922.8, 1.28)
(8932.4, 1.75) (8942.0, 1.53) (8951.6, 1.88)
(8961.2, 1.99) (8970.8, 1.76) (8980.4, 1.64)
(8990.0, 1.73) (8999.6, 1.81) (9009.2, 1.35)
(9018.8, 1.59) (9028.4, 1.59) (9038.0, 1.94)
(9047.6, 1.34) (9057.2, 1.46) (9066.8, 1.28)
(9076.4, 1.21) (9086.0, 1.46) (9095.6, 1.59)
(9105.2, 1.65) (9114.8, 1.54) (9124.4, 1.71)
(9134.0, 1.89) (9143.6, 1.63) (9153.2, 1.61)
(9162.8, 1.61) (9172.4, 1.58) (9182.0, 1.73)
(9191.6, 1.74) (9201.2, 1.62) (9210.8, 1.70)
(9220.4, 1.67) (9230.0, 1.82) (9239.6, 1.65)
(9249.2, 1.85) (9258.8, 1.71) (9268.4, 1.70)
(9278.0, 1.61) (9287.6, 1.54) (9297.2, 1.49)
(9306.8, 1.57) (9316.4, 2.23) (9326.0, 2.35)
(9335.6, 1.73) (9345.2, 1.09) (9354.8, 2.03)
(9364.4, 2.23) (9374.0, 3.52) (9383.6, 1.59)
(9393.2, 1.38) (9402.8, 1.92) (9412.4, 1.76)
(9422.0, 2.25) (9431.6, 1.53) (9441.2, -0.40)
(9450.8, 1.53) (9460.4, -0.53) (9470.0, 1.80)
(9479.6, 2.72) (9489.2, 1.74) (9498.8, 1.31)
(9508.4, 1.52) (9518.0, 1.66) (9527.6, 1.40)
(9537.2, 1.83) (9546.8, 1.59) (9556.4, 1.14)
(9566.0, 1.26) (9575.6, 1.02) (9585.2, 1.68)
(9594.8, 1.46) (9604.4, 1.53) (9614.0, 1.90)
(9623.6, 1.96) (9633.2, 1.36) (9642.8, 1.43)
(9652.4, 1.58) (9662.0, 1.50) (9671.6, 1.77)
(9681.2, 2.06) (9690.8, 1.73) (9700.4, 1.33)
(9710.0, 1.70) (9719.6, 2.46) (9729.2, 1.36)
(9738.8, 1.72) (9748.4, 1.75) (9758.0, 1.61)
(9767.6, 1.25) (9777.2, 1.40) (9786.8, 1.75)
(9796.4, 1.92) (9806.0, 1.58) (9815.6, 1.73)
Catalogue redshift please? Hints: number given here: 0.54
